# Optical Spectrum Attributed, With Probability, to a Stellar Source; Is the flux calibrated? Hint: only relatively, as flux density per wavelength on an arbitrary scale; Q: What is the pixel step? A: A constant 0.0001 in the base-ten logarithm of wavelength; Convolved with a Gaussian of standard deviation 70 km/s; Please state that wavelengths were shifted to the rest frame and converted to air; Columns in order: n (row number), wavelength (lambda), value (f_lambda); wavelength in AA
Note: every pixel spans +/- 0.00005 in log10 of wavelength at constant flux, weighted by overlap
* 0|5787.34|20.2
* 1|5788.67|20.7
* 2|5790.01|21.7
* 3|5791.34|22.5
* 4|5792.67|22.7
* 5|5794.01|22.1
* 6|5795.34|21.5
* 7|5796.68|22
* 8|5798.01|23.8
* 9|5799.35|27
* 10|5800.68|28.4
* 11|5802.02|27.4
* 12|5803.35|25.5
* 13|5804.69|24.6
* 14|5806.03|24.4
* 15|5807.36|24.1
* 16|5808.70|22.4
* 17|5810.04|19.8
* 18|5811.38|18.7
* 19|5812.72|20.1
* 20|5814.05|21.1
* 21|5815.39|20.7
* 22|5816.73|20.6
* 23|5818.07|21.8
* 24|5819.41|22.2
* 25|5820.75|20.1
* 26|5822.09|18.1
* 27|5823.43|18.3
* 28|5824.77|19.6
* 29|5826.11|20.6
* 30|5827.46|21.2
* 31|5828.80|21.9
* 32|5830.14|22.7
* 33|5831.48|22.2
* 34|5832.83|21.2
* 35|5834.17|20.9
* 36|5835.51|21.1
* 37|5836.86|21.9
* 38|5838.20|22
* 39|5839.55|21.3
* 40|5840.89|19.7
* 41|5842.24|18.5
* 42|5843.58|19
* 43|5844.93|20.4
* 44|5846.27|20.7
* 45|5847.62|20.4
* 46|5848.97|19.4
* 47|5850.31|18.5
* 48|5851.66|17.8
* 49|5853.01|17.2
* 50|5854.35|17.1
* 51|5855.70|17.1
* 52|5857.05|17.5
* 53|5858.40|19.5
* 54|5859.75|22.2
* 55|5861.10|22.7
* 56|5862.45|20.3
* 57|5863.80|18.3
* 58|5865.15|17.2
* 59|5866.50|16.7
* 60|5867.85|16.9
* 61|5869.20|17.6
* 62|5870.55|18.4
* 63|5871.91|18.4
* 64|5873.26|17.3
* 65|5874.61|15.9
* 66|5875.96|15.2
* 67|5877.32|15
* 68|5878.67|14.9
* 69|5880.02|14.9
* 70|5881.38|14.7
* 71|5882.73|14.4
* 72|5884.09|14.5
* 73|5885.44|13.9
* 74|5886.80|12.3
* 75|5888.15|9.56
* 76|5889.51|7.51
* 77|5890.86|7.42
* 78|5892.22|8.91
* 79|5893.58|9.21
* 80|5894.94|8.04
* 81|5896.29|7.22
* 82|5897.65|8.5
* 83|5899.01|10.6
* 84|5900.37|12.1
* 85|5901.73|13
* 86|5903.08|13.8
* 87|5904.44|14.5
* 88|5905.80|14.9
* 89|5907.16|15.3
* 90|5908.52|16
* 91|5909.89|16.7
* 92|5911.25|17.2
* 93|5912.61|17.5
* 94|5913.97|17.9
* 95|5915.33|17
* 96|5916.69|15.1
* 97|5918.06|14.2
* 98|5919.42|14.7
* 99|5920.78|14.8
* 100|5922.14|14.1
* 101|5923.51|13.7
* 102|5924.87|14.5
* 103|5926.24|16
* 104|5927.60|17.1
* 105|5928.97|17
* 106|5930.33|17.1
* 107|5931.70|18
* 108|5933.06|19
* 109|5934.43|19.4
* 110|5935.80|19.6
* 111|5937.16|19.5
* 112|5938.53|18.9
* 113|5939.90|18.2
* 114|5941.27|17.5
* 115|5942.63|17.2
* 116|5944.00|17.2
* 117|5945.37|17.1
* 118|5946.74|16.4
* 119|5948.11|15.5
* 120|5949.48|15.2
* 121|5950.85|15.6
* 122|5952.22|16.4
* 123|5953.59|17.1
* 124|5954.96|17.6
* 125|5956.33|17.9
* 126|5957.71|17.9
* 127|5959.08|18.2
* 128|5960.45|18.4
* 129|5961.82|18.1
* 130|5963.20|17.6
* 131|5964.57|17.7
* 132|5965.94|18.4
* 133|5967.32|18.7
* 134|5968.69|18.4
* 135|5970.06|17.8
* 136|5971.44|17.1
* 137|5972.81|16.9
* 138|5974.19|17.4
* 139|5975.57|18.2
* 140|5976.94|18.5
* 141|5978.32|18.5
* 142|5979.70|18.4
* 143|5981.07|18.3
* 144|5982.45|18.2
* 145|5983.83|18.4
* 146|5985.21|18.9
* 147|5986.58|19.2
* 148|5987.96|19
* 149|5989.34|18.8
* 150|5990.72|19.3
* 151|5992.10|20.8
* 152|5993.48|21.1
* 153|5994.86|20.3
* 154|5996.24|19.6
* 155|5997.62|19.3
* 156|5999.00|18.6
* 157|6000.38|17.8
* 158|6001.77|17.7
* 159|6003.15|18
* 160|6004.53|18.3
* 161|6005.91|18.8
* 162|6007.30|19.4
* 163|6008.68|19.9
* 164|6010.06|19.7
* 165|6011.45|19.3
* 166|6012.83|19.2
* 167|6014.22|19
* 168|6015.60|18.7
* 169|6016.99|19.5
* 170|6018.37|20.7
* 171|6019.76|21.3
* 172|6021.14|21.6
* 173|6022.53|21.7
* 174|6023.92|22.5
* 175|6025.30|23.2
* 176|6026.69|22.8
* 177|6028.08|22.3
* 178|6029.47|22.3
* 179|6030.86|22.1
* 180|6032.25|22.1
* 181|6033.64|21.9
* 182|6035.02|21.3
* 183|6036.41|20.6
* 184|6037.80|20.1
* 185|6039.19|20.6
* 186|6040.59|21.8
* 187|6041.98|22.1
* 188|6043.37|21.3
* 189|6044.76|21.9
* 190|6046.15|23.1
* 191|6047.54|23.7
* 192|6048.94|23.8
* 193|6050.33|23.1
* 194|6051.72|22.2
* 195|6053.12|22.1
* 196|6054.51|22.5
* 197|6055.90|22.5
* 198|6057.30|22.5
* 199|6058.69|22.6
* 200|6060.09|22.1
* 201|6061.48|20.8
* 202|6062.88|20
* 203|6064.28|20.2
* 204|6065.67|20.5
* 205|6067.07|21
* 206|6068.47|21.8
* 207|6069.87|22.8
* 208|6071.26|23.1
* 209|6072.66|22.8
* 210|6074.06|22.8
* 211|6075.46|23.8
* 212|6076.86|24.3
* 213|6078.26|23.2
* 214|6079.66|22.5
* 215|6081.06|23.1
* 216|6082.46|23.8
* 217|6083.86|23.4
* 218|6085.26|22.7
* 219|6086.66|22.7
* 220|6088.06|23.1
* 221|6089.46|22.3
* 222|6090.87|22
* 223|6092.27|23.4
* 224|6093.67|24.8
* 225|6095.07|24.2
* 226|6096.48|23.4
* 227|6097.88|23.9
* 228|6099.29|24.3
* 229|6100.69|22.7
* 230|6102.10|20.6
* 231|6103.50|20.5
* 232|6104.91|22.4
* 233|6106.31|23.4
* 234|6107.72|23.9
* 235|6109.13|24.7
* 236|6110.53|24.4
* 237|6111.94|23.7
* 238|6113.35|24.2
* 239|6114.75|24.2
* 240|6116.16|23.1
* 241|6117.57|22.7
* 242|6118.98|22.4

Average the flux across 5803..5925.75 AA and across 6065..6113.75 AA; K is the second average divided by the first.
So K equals 1.33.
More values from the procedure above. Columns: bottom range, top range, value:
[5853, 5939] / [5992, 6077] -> 1.38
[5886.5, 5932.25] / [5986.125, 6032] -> 1.48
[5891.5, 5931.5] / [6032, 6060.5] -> 1.57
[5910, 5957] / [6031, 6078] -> 1.31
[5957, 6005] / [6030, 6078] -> 1.19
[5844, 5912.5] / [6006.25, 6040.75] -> 1.36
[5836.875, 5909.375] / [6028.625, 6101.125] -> 1.42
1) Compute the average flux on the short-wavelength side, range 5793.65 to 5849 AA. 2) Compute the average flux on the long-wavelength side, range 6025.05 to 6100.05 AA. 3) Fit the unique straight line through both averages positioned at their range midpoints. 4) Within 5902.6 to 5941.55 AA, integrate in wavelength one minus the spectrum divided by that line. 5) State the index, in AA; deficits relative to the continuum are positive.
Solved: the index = 9.7 AA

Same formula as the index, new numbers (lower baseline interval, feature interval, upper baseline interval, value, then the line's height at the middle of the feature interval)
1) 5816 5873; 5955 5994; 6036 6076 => 5.0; 21.1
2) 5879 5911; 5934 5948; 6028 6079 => -2.7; 15.1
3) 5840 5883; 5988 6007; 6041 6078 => 1.7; 20.9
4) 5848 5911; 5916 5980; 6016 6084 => 2.4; 17.9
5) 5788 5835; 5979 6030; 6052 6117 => 6.3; 22.6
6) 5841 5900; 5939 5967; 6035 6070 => 1.7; 18.4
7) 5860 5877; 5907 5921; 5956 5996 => 1.6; 18.2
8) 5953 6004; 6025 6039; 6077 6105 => -0.8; 20.6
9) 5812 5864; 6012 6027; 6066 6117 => 1.0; 22.3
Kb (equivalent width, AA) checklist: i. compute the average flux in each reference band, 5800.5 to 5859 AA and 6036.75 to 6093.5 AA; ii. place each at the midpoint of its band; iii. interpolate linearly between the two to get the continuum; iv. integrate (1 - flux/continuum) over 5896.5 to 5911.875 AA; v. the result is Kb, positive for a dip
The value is 5.51 AA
